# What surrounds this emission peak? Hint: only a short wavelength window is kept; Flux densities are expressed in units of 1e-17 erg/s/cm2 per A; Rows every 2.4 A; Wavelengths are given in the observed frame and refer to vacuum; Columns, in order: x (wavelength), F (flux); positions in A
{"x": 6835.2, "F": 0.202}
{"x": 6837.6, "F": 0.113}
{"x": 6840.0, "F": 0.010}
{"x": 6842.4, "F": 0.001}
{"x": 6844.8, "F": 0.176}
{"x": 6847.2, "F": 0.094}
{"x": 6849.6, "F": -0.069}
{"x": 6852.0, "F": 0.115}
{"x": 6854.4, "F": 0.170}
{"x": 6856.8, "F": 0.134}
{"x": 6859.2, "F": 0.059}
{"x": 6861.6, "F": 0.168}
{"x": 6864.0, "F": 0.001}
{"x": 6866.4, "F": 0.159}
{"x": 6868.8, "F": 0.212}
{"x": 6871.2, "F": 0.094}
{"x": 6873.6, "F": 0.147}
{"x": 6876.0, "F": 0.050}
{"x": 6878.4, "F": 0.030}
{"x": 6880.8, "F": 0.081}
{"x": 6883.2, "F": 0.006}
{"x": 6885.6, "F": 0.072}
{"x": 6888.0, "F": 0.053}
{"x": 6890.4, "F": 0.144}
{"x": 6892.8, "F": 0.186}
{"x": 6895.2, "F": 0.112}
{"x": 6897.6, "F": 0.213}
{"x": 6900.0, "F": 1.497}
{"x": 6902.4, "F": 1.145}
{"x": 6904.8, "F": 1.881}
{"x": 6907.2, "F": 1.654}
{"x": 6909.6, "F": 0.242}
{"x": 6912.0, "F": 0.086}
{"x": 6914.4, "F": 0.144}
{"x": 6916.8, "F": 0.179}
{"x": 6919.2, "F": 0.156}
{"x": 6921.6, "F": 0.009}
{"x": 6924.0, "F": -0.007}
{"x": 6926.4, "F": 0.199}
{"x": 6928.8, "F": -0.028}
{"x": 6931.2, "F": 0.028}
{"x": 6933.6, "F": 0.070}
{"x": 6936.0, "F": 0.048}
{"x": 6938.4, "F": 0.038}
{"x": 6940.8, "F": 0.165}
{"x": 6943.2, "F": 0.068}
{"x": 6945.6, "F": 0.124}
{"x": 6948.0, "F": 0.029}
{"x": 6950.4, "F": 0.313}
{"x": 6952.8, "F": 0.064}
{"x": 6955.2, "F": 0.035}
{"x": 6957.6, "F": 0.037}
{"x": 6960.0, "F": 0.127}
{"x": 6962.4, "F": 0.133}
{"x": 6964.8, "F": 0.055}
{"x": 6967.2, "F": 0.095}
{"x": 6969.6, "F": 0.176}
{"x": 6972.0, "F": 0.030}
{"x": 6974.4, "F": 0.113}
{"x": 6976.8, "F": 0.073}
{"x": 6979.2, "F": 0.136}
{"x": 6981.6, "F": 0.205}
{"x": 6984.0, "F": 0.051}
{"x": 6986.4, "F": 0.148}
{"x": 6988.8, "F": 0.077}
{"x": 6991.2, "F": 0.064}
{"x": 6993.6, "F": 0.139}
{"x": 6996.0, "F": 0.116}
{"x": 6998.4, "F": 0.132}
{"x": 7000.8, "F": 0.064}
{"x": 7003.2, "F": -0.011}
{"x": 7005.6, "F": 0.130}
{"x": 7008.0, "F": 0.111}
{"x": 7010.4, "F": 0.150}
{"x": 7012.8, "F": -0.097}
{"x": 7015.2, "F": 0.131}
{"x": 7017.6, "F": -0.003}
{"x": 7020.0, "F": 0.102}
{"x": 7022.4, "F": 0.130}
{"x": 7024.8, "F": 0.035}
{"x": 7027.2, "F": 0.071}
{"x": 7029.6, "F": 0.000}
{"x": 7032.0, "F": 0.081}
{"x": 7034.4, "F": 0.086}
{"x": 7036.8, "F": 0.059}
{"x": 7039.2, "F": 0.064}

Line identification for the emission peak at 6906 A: [O II] 3727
